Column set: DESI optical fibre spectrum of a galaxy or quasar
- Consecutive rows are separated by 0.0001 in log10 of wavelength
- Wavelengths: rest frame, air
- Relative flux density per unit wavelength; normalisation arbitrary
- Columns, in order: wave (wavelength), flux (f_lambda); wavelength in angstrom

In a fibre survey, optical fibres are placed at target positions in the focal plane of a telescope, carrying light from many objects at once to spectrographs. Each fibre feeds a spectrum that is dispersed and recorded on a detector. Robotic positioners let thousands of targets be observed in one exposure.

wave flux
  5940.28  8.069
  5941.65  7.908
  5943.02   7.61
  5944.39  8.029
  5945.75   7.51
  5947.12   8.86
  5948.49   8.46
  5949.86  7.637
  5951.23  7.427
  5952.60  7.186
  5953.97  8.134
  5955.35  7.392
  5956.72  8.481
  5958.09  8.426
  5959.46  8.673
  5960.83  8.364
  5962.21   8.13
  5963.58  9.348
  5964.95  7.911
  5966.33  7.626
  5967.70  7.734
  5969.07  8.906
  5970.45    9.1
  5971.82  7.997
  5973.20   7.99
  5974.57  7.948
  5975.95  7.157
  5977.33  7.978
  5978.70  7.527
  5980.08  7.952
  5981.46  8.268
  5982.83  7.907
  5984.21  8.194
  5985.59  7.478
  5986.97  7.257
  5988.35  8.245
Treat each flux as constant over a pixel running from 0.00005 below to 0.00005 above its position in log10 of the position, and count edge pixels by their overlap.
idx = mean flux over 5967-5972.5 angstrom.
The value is 8.44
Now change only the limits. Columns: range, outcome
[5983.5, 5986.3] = 7.82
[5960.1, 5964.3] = 8.61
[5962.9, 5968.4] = 8.16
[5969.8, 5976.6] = 8.04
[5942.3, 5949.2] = 8.1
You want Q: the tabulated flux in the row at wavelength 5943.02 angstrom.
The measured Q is 7.61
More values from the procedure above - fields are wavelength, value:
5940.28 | 8.069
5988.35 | 8.245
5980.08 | 7.952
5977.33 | 7.978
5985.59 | 7.478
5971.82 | 7.997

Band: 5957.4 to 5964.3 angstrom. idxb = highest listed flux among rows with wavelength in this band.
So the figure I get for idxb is 9.348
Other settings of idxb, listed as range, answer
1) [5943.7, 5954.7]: 8.86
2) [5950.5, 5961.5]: 8.673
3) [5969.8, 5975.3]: 9.1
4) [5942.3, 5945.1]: 8.029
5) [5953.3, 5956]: 8.134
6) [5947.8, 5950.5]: 8.46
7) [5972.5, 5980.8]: 7.99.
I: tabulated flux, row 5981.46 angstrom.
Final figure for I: 8.268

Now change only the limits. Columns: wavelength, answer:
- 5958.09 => 8.426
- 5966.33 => 7.626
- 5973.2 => 7.99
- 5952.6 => 7.186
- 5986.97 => 7.257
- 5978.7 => 7.527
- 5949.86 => 7.637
